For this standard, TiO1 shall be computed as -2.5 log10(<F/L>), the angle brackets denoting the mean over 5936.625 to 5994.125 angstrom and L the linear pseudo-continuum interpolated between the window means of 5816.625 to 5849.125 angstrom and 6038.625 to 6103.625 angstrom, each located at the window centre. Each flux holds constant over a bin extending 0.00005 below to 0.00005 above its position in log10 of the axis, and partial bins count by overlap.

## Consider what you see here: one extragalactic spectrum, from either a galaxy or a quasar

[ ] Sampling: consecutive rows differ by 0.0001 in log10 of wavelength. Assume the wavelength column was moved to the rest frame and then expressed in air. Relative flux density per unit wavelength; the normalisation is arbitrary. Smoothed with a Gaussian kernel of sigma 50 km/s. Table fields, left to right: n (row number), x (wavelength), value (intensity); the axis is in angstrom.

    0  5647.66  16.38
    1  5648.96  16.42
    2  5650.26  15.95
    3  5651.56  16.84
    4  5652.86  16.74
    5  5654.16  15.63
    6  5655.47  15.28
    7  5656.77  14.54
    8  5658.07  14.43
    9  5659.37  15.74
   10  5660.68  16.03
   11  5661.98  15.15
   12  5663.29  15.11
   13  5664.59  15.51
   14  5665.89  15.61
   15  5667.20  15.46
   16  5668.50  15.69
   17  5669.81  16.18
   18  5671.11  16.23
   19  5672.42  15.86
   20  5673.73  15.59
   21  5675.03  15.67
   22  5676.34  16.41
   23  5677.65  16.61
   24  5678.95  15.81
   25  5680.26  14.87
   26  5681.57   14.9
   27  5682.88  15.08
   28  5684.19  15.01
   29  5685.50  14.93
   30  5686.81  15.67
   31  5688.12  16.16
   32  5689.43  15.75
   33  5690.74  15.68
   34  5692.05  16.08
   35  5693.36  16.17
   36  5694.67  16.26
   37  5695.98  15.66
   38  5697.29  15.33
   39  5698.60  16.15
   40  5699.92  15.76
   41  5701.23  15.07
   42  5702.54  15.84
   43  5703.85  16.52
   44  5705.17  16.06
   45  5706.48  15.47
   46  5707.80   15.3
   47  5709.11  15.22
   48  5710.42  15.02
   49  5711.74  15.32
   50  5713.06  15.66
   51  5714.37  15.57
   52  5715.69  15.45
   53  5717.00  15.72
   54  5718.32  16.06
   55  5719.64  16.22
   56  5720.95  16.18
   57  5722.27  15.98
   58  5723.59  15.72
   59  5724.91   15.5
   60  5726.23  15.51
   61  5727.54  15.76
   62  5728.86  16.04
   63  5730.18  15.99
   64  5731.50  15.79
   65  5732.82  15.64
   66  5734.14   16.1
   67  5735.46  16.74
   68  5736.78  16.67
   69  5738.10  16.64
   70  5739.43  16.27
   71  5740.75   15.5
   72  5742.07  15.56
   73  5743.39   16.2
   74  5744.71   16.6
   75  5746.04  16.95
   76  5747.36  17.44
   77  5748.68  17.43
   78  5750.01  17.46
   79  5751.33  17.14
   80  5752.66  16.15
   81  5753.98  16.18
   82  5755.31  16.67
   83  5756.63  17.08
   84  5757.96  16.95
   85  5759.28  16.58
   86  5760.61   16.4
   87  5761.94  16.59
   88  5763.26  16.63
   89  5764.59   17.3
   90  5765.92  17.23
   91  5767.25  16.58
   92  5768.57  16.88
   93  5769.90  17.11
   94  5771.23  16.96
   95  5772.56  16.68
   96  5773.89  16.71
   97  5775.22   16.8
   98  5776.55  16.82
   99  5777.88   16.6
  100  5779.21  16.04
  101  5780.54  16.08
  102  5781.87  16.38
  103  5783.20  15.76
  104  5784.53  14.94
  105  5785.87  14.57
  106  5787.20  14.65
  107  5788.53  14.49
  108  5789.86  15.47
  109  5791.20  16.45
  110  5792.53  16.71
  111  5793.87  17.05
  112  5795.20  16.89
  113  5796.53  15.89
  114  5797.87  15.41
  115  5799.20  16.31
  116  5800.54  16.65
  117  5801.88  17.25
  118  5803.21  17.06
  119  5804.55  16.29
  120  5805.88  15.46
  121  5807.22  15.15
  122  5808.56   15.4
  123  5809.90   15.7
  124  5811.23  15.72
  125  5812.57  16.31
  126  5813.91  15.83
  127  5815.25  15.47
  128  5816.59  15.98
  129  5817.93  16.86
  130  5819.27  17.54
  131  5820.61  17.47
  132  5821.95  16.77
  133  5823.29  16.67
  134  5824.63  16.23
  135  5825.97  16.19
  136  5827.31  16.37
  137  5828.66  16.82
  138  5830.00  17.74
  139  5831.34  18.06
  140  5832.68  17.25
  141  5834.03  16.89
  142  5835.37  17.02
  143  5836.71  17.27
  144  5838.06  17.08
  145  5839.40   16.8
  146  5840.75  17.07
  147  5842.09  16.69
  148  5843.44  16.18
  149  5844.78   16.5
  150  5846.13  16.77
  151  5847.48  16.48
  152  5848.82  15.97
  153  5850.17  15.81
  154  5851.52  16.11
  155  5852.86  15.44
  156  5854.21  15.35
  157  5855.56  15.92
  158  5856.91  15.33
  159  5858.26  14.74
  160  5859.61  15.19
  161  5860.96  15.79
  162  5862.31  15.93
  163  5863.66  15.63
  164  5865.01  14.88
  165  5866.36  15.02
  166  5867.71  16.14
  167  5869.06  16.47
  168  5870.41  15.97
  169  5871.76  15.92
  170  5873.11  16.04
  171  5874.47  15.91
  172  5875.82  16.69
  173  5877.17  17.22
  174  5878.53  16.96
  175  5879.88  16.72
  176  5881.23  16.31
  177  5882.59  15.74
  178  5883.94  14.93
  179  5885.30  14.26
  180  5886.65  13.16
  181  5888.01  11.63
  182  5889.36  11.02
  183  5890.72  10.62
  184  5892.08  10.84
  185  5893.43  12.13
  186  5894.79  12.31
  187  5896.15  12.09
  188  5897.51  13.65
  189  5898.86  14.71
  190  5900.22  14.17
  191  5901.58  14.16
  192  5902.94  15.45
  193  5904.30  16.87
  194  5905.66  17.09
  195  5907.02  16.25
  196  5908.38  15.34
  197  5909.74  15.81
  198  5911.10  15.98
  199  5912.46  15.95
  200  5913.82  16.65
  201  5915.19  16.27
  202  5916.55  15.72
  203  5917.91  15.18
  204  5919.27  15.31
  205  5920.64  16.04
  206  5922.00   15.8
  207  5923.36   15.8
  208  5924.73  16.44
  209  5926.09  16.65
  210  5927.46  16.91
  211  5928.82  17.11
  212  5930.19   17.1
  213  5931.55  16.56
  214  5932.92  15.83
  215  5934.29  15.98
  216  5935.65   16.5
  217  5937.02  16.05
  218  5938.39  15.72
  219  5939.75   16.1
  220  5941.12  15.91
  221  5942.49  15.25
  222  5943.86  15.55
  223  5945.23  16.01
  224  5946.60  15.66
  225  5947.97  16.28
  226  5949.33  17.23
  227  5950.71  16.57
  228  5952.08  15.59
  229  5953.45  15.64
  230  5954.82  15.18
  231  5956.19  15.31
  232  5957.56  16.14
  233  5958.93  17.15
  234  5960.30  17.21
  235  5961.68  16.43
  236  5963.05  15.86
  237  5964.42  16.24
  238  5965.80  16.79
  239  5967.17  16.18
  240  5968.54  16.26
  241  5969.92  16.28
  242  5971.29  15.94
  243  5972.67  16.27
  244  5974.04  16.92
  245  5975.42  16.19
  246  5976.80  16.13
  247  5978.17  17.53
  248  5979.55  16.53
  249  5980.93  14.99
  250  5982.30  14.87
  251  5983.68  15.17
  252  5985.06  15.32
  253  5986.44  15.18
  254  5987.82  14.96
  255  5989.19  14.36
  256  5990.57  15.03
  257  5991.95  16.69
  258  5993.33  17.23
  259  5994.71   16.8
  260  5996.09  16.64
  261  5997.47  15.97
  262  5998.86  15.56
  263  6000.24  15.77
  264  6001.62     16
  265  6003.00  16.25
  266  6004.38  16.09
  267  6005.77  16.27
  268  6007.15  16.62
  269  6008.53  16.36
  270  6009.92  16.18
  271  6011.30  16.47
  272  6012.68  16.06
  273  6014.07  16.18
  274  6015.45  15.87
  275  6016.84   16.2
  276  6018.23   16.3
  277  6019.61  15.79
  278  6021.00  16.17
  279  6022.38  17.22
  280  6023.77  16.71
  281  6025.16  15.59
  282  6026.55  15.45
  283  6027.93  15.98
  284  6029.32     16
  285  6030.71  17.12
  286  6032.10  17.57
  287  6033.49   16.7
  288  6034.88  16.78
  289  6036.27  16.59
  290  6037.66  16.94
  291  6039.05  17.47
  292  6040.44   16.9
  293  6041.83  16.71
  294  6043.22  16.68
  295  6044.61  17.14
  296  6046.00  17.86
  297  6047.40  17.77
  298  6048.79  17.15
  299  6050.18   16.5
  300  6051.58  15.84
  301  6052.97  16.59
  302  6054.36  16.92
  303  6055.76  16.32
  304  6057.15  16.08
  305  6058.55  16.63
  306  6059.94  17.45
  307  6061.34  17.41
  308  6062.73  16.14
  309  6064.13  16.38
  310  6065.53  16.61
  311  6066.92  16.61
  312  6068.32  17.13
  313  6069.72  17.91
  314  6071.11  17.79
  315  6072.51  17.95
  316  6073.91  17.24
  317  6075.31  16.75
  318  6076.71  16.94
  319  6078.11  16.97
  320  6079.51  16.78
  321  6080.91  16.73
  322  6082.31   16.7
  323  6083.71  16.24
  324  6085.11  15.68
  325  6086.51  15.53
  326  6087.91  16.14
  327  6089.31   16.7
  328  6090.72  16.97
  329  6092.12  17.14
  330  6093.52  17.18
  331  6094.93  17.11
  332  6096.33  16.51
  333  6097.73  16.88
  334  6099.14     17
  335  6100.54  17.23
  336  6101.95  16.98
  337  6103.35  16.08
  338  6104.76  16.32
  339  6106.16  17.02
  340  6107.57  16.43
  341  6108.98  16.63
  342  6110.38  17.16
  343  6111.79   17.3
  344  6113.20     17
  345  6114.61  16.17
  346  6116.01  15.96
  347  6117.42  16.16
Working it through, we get 0.056 mag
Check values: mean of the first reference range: 16.9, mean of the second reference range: 16.8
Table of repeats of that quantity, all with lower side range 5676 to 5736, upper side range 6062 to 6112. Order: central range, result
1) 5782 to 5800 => 0.014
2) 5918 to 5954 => 0.017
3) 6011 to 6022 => 0.030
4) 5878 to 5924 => 0.109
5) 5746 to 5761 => -0.067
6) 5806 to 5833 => -0.027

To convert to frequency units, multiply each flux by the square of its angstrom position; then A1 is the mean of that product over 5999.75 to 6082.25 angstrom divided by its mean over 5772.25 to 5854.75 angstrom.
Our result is 1.1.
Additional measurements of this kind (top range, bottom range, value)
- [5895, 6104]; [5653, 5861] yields 1.10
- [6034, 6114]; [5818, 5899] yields 1.16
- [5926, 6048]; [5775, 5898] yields 1.09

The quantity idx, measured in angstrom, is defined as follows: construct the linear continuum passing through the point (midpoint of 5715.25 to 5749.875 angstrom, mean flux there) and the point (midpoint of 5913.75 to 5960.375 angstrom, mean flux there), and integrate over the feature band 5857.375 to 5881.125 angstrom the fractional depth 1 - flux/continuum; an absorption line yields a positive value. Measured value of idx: 0.2 angstrom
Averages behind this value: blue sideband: 16.2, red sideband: 16.1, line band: 16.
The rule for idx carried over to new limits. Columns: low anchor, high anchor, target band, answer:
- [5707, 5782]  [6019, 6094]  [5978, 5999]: 1.1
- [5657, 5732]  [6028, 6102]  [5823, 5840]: -0.9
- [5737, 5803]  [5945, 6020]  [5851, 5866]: 0.8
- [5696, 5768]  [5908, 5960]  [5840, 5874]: 0.4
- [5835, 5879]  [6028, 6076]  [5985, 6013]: 1.2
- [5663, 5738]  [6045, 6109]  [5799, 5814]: 0.0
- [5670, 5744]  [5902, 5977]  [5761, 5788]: -0.8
